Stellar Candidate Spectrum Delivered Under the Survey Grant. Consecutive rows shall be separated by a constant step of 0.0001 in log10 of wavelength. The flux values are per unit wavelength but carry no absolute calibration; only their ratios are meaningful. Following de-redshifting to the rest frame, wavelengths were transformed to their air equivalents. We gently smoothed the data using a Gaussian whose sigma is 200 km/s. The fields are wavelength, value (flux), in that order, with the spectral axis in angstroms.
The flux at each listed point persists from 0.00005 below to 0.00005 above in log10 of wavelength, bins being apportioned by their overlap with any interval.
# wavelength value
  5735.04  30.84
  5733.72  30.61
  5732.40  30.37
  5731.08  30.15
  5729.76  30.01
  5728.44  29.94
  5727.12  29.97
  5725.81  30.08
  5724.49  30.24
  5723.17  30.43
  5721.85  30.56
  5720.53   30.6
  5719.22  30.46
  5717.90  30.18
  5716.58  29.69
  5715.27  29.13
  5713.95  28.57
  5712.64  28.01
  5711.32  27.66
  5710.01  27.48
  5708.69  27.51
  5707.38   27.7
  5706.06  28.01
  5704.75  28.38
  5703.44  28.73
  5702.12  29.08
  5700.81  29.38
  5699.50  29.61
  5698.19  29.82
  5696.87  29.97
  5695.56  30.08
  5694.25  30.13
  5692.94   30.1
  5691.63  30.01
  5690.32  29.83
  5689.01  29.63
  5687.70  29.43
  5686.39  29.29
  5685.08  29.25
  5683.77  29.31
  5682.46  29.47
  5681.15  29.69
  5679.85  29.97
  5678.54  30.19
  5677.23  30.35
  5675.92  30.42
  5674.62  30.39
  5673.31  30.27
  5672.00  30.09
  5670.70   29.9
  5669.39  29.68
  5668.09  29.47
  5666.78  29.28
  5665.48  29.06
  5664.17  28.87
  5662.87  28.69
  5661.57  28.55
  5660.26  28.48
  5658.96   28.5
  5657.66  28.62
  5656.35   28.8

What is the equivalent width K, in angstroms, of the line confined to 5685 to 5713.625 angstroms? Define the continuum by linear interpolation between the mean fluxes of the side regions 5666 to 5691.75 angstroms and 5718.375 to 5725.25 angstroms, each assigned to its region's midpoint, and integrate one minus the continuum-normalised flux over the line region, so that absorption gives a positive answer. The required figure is 1.0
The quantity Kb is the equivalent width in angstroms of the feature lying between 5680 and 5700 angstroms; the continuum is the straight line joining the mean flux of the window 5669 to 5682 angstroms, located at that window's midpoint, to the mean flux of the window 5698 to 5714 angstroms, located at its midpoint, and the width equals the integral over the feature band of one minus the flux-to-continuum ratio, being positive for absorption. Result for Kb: -0.3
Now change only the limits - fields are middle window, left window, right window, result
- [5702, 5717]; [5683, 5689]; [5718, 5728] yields 0.8 angstroms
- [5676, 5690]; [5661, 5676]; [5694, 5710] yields -0.2 angstroms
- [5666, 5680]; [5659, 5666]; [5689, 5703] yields -0.5 angstroms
